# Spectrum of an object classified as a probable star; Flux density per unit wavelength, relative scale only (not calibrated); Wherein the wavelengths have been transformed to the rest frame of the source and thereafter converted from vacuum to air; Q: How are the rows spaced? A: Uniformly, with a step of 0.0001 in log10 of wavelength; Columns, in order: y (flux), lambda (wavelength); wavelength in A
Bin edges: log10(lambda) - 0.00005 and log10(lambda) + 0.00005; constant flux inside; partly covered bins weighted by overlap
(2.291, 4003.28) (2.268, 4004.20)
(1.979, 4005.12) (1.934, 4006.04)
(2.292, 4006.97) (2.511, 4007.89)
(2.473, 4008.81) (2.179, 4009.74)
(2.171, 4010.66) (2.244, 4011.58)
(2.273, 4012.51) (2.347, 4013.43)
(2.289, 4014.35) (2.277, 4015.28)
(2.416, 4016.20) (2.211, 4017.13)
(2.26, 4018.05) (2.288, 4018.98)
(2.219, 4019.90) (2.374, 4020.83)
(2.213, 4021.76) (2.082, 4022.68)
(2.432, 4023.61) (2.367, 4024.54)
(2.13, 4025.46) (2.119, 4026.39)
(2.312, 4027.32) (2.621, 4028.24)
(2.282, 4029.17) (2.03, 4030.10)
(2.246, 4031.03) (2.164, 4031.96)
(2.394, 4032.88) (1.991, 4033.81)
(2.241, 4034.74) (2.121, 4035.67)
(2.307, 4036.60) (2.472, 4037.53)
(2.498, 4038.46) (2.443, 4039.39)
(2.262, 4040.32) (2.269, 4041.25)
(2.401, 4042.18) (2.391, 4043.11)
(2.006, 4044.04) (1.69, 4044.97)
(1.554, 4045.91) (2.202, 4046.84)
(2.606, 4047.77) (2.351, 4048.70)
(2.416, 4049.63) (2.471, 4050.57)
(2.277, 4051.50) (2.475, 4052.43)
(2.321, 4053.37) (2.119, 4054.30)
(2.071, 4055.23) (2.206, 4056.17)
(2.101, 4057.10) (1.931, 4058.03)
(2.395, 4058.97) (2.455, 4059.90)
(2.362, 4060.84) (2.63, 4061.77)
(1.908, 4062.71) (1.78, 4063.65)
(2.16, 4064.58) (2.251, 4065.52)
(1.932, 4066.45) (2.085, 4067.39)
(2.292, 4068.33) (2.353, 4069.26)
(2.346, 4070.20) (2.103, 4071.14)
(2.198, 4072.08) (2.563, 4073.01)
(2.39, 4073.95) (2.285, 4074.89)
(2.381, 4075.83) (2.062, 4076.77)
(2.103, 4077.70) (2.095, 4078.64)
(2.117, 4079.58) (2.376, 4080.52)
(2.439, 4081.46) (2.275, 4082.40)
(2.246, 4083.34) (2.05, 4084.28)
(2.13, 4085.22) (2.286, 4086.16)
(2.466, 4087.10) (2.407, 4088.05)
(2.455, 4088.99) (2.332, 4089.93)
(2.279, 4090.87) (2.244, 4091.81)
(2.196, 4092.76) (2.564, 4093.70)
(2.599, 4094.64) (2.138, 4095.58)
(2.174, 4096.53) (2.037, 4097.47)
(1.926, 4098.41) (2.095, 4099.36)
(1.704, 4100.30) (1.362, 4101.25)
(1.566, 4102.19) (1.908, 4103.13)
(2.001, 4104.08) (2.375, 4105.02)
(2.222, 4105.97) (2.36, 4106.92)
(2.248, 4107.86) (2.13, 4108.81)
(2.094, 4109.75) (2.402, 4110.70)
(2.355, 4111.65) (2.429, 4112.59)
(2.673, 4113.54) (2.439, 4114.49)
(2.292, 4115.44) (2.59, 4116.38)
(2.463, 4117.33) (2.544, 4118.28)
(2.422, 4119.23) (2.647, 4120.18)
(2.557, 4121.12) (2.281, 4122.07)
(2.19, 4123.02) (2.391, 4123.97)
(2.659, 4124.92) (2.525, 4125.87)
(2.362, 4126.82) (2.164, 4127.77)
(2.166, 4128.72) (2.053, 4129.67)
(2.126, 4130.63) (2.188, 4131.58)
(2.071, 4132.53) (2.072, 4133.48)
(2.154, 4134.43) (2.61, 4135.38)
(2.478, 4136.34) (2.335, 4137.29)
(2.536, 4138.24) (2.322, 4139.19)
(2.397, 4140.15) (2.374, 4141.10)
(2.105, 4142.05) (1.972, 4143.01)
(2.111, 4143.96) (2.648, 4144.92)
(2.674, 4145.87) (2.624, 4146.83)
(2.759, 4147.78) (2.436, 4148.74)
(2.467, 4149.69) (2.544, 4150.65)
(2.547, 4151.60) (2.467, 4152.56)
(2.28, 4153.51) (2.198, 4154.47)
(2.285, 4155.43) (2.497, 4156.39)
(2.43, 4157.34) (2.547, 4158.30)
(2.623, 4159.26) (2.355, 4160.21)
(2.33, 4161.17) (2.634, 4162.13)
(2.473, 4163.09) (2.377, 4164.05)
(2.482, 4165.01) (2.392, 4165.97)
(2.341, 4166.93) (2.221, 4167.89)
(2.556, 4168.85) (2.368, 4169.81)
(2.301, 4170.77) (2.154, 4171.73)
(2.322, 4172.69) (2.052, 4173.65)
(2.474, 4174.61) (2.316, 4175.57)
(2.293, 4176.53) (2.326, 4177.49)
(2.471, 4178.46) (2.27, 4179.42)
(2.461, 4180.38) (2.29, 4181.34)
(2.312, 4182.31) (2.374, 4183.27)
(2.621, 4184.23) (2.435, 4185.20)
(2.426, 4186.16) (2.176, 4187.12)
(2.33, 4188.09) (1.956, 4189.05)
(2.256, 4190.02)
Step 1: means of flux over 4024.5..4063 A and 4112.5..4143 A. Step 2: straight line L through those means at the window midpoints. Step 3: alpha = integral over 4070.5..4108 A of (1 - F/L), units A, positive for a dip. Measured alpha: 1.9 A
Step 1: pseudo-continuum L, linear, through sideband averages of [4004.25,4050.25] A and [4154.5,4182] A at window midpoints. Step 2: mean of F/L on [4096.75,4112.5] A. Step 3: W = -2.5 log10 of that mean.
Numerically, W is 0.13 mag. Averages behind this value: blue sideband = 2.25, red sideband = 2.38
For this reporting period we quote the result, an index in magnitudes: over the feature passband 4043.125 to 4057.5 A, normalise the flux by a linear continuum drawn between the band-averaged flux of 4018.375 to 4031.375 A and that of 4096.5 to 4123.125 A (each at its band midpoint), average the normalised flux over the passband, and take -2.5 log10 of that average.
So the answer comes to 0.027 mag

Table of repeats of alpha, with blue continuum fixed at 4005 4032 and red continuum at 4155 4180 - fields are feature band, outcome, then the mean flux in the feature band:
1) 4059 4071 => 0.43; 2.22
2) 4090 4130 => 1.30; 2.26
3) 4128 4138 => 0.52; 2.23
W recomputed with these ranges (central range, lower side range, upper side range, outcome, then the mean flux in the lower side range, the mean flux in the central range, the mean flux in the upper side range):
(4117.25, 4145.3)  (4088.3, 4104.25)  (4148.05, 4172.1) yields -0.027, 2.1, 2.33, 2.42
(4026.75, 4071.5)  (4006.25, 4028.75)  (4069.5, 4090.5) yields 0.024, 2.29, 2.24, 2.28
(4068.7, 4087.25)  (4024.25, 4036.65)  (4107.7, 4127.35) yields 0.034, 2.23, 2.26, 2.42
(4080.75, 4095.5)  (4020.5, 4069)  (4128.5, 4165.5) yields -0.014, 2.23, 2.33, 2.38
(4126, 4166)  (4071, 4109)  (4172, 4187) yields -0.036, 2.19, 2.37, 2.36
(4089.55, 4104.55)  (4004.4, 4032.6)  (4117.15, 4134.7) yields 0.115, 2.26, 2.07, 2.32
